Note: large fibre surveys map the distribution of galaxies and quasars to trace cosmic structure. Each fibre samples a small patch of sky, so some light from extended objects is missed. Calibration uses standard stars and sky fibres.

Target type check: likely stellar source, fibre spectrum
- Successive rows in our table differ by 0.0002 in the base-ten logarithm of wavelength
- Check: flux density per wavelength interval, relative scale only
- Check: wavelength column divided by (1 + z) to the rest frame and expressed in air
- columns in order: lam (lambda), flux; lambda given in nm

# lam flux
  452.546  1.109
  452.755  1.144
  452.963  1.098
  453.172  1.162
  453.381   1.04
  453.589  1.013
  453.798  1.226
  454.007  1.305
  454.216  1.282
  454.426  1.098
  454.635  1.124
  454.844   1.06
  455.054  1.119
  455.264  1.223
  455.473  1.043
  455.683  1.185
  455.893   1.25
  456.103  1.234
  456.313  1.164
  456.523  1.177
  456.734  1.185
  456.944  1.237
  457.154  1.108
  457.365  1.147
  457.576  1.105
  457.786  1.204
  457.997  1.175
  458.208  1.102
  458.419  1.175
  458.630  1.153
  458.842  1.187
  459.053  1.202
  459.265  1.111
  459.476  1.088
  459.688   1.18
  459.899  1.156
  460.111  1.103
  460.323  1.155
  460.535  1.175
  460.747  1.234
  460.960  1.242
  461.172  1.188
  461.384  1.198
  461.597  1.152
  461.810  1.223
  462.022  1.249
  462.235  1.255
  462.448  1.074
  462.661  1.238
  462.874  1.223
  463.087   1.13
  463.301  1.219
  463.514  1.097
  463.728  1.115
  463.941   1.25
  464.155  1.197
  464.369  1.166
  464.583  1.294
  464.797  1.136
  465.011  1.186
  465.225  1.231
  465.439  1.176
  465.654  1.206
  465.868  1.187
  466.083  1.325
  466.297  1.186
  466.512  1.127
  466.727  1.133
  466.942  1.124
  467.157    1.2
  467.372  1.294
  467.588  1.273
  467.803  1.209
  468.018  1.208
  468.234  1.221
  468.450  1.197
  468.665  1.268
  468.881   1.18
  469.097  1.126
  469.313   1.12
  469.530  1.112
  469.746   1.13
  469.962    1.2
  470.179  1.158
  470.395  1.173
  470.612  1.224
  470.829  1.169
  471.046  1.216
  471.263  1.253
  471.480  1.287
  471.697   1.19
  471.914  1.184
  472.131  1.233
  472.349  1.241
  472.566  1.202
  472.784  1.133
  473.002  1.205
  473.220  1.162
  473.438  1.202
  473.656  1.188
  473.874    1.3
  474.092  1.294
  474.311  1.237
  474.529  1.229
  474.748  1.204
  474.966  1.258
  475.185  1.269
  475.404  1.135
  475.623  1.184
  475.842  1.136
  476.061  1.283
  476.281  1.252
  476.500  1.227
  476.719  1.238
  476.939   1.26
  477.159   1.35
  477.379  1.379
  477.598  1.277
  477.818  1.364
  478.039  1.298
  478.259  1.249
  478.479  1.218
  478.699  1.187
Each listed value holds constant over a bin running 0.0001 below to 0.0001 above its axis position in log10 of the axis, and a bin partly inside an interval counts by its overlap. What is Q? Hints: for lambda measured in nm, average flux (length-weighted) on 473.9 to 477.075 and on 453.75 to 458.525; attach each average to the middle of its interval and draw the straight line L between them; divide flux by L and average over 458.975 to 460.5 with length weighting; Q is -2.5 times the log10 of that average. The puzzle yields 0.04 mag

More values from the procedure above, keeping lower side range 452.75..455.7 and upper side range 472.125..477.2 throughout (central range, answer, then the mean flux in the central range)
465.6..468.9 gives -0.01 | 1.21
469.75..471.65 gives 0.00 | 1.2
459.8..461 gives -0.01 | 1.17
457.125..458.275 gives 0.01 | 1.14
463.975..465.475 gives -0.02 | 1.2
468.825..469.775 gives 0.07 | 1.13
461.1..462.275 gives -0.03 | 1.21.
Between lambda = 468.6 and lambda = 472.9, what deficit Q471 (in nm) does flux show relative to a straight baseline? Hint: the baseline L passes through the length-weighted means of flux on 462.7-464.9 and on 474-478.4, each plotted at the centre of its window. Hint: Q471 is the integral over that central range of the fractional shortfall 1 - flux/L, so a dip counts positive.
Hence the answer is 0.12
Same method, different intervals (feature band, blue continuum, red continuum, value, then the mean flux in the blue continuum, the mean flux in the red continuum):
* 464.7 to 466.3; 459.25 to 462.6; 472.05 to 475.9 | -0.022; 1.18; 1.21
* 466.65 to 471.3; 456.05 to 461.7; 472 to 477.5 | 0.072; 1.17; 1.23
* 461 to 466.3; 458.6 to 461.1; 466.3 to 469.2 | -0.072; 1.17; 1.2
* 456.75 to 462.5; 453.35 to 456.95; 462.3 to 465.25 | 0.017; 1.17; 1.18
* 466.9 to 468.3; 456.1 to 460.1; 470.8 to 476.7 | -0.032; 1.16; 1.22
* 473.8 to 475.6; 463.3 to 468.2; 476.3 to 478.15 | 0.054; 1.2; 1.3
